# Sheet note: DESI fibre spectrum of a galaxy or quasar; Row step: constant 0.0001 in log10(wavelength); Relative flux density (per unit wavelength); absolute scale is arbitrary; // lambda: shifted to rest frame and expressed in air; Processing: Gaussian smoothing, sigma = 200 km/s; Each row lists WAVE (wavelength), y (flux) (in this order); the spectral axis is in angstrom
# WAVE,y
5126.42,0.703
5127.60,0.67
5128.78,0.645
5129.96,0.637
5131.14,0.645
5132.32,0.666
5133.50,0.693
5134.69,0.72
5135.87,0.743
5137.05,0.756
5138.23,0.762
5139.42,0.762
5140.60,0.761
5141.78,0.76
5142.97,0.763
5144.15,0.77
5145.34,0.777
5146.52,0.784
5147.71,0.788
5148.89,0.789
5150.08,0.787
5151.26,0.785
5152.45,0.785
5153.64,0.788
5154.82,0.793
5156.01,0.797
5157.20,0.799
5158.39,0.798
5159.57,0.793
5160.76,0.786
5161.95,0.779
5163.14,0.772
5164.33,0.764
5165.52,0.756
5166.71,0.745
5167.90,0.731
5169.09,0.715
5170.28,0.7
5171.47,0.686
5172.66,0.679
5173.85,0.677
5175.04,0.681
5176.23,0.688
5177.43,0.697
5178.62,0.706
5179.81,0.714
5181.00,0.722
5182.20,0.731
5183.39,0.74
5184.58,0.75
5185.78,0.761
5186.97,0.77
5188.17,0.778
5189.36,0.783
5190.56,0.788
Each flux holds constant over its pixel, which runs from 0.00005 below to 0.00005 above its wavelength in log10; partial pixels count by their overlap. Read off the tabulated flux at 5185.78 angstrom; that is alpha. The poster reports 0.761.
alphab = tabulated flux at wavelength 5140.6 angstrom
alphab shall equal 0.761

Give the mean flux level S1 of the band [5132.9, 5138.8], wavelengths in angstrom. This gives 0.735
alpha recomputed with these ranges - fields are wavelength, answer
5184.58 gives 0.75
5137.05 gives 0.756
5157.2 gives 0.799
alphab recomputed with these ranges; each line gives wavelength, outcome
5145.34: 0.777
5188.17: 0.778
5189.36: 0.783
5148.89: 0.789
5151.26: 0.785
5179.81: 0.714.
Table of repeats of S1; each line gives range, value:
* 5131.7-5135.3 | 0.693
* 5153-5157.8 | 0.793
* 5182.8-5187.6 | 0.755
